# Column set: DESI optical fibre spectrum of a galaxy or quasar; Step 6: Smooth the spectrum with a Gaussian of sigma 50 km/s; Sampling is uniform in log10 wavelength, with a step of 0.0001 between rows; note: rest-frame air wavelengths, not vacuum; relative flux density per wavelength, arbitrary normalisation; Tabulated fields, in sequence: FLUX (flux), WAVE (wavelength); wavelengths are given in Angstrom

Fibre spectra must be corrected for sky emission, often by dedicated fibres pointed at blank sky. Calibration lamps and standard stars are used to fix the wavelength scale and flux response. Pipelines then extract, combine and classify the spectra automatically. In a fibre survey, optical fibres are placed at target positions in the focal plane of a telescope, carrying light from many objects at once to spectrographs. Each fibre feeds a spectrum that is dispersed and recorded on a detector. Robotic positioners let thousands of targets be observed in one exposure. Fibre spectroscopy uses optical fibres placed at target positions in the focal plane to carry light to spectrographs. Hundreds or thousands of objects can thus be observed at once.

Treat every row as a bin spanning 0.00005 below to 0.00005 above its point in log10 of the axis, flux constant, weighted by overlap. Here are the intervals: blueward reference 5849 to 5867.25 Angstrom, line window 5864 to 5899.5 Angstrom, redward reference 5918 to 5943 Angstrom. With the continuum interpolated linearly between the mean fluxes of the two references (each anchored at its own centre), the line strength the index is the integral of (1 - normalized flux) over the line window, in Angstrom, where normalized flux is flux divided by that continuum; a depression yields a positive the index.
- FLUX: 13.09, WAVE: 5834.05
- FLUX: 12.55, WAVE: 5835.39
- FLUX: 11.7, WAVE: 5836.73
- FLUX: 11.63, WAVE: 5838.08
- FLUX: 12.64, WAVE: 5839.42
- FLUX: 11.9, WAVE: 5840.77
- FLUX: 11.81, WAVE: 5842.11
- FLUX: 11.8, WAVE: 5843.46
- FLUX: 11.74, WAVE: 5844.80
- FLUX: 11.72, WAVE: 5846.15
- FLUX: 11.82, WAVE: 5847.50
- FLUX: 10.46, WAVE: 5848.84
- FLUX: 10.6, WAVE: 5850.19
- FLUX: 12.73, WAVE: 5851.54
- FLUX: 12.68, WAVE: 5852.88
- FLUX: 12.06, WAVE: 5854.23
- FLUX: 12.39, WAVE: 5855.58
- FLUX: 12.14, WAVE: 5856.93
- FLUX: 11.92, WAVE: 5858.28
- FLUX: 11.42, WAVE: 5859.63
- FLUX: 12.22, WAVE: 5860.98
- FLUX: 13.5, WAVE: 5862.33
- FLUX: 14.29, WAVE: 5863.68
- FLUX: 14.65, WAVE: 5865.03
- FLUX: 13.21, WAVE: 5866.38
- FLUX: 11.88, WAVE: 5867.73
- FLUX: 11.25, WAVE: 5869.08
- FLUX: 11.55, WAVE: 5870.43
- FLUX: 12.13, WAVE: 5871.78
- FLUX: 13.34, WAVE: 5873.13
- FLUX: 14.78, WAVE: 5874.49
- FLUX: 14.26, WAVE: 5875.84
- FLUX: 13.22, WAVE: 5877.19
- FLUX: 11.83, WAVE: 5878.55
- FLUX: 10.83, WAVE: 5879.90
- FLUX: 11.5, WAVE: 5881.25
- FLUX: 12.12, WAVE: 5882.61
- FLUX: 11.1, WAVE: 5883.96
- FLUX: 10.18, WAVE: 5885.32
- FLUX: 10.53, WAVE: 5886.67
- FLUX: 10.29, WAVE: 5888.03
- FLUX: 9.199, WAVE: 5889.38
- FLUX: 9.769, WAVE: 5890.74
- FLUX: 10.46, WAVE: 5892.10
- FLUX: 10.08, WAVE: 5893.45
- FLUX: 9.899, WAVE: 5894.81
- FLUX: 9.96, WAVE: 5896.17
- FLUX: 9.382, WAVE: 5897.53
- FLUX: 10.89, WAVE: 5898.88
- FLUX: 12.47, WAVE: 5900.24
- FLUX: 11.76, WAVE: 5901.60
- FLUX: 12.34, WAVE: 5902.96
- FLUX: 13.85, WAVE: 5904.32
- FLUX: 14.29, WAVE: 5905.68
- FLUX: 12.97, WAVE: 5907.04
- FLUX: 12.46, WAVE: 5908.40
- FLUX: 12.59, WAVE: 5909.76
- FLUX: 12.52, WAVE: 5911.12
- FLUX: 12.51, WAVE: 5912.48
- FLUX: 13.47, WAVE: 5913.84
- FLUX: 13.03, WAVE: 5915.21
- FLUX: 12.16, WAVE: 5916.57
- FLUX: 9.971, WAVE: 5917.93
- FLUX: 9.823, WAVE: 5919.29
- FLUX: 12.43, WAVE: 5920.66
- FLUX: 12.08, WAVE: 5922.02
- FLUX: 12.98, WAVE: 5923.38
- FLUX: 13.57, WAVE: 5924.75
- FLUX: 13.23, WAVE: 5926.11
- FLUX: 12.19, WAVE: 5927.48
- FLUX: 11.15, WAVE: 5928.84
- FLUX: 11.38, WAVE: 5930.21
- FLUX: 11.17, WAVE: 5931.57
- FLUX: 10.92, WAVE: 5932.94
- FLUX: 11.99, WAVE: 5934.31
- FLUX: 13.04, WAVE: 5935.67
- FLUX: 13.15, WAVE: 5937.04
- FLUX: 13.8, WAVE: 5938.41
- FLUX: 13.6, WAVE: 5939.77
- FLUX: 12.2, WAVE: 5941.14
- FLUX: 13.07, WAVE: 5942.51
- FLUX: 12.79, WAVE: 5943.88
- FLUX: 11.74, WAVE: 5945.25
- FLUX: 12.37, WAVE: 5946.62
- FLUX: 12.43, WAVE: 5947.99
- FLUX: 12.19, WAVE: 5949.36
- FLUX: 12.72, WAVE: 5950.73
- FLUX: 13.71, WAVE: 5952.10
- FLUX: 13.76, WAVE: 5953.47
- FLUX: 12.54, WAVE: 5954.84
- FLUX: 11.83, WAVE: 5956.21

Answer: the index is 2.7 Angstrom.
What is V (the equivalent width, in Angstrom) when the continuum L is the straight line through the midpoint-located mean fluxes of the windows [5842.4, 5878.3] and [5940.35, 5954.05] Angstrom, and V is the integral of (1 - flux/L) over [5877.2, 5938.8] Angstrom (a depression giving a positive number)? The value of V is 4.2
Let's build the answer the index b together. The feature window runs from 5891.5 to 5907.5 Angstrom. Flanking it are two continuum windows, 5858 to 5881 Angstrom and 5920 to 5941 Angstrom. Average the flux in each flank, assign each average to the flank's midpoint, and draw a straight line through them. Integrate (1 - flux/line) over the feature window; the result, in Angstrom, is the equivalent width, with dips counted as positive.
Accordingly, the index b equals 1.4 Angstrom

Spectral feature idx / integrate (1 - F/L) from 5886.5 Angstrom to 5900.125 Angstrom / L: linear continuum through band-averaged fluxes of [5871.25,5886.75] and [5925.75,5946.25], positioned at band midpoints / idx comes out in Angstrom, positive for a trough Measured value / 2.4 Angstrom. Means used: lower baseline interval 12.2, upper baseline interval 12.3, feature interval 10.1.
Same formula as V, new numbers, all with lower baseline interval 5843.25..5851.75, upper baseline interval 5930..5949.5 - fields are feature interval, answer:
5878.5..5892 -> 1.3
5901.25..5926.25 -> -0.8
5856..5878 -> -2.2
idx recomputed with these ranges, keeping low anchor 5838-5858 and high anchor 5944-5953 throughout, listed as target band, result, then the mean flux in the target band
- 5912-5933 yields 0.61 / 12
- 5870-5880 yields -0.68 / 12.9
